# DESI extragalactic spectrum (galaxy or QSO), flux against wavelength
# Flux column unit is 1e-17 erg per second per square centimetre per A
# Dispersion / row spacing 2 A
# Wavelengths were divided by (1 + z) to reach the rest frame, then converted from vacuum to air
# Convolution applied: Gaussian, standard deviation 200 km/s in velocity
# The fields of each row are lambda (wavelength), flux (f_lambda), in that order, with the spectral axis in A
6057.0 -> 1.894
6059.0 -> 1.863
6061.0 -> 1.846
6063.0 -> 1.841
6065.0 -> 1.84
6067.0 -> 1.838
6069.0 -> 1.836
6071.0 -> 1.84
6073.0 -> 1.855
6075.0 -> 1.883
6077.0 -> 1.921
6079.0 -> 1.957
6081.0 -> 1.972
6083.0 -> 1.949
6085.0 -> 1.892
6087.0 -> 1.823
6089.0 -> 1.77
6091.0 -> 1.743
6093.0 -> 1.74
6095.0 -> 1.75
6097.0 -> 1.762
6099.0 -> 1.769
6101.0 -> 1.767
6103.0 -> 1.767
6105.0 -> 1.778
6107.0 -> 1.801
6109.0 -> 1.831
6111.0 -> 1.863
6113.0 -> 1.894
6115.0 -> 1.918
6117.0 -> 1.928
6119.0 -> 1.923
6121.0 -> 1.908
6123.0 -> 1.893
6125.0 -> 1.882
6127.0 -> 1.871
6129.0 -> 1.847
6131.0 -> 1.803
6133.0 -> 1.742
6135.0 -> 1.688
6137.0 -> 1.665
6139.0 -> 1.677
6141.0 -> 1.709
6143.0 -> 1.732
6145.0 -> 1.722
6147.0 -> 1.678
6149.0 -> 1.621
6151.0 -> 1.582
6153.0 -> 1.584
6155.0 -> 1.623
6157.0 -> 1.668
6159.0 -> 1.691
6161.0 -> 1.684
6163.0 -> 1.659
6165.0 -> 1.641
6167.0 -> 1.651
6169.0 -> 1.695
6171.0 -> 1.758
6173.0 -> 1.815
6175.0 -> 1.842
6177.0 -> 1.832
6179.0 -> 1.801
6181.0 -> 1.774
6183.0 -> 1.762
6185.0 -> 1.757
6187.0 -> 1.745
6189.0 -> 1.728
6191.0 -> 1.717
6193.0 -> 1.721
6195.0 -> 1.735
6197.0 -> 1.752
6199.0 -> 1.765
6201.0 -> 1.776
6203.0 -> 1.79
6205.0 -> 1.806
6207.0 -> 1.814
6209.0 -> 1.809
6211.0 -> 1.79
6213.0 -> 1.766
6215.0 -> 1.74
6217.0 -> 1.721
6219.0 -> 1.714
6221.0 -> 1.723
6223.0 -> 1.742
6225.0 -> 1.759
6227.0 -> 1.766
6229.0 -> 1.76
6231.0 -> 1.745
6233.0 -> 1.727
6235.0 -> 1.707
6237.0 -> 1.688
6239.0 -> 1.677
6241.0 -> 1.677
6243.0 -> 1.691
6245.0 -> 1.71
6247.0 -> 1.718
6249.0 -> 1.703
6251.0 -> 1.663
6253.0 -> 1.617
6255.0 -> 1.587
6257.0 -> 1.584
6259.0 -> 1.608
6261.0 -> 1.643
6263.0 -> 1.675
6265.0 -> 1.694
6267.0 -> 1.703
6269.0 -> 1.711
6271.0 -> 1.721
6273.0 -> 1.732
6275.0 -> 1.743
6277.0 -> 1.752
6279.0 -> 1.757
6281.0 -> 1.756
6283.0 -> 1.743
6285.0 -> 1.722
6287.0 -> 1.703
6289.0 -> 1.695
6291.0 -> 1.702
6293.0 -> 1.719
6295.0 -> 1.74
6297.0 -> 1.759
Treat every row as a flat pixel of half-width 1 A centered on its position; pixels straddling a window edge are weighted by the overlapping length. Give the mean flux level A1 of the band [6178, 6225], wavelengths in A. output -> 1.76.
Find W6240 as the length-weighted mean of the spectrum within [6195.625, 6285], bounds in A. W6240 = 1.72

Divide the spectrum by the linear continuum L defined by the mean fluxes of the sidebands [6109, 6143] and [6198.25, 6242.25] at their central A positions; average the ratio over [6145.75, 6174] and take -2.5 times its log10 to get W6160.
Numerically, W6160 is 0.08 mag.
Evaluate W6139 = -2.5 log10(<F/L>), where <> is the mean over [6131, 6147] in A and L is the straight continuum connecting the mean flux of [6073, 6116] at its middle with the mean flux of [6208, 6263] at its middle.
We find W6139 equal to 0.05 mag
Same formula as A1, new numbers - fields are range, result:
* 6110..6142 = 1.83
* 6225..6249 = 1.72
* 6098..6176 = 1.76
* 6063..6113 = 1.83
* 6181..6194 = 1.74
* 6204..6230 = 1.76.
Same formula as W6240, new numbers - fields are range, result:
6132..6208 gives 1.72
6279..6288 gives 1.73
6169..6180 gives 1.8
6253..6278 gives 1.68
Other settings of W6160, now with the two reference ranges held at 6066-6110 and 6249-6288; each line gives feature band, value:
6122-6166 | 0.05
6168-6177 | -0.01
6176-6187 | -0.01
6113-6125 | -0.06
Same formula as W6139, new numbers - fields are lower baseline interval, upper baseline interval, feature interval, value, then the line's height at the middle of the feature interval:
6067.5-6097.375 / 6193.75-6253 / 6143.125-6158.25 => 0.094 mag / 1.79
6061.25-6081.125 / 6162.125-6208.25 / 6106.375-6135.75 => -0.020 mag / 1.82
